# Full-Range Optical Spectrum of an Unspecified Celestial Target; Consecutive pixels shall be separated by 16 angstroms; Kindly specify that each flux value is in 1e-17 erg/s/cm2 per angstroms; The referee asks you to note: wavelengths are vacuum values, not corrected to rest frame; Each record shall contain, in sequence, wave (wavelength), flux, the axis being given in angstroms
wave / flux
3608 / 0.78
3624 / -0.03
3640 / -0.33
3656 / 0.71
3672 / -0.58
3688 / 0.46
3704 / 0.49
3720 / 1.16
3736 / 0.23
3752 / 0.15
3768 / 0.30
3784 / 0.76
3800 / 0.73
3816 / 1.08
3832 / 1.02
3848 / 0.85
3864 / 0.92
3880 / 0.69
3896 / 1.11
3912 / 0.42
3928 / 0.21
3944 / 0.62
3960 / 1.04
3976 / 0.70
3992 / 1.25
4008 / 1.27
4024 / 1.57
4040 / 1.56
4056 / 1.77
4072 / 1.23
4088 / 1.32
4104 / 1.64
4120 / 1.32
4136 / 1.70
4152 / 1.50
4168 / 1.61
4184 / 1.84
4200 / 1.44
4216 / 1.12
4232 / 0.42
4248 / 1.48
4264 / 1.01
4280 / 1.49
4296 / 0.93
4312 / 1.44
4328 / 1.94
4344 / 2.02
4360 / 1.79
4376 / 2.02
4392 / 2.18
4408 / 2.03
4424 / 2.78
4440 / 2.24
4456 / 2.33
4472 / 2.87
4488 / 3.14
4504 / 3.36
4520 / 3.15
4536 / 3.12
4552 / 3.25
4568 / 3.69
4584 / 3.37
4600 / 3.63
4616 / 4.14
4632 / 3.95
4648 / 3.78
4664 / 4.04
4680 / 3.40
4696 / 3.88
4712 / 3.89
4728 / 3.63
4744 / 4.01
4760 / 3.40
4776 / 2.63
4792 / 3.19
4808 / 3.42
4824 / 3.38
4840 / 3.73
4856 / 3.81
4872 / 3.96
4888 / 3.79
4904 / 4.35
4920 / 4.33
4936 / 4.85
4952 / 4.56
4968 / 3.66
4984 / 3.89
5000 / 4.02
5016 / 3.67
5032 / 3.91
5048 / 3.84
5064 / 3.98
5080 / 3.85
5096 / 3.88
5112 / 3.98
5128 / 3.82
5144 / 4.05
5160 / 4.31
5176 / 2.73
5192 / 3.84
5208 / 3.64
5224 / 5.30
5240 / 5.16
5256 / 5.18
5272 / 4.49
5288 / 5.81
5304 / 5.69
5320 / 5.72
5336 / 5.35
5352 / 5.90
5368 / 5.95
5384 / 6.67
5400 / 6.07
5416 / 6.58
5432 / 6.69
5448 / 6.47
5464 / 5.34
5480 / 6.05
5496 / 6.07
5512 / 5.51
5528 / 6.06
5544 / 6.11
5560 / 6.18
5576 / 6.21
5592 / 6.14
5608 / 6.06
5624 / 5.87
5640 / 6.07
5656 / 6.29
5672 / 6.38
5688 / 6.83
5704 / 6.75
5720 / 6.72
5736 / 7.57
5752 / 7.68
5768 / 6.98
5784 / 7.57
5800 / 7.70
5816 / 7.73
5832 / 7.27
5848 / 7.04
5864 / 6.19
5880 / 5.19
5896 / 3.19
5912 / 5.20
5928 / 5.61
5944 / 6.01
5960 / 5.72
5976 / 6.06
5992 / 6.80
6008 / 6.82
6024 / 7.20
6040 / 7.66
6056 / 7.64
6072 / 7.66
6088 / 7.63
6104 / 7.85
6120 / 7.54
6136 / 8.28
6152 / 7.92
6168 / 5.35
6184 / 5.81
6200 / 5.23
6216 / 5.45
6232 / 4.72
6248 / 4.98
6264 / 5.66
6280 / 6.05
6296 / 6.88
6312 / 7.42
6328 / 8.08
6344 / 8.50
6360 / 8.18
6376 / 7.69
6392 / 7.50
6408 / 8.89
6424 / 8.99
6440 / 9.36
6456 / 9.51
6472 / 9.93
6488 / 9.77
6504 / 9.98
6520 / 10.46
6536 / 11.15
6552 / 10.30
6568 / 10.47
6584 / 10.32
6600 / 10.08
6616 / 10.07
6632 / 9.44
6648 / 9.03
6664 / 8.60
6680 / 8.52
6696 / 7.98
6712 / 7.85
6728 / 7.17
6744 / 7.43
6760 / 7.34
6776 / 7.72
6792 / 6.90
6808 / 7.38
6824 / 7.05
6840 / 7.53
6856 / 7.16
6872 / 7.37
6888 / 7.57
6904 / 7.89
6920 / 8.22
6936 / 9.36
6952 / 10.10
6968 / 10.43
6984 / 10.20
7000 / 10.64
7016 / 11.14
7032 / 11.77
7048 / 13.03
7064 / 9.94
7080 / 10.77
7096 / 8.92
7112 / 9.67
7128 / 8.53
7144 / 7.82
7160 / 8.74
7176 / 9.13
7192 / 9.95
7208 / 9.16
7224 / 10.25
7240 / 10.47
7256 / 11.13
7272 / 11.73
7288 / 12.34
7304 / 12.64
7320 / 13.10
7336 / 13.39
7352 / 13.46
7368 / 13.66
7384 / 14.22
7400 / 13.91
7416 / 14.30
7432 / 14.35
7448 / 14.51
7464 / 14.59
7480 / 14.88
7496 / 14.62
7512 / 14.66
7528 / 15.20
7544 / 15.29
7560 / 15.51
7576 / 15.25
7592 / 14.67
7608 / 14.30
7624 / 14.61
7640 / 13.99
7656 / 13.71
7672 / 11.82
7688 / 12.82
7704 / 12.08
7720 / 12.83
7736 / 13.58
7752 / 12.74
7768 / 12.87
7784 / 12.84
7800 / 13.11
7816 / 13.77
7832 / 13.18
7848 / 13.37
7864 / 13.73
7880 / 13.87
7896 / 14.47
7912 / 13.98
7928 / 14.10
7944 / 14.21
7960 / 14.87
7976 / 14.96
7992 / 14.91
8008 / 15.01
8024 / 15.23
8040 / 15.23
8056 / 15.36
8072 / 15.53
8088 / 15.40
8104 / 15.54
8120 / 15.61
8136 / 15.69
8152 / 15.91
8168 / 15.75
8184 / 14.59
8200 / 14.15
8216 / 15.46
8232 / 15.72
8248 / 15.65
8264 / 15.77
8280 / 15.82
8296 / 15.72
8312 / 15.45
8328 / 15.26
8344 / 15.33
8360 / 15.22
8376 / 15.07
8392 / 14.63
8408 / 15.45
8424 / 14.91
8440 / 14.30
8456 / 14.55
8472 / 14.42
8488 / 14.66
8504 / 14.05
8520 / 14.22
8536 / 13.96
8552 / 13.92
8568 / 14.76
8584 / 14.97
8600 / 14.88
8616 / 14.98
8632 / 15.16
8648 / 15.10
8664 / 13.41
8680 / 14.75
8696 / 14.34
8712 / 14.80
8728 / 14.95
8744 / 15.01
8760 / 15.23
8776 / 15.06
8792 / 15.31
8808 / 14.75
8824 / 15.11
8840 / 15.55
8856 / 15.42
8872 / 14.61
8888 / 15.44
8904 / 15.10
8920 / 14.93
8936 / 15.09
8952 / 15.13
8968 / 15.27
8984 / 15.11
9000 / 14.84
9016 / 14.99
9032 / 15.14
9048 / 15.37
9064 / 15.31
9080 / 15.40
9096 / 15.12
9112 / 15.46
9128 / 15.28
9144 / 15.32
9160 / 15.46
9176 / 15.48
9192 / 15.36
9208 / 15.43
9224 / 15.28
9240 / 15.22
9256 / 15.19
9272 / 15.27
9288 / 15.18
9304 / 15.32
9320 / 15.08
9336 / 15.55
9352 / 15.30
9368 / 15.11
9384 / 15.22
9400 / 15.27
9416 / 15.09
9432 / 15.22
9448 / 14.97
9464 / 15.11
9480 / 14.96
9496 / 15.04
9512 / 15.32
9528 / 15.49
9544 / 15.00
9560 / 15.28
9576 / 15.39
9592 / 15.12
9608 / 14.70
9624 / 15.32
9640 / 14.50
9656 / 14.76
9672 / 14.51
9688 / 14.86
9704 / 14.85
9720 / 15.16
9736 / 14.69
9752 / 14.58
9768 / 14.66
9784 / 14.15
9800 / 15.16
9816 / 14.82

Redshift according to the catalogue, 0.00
